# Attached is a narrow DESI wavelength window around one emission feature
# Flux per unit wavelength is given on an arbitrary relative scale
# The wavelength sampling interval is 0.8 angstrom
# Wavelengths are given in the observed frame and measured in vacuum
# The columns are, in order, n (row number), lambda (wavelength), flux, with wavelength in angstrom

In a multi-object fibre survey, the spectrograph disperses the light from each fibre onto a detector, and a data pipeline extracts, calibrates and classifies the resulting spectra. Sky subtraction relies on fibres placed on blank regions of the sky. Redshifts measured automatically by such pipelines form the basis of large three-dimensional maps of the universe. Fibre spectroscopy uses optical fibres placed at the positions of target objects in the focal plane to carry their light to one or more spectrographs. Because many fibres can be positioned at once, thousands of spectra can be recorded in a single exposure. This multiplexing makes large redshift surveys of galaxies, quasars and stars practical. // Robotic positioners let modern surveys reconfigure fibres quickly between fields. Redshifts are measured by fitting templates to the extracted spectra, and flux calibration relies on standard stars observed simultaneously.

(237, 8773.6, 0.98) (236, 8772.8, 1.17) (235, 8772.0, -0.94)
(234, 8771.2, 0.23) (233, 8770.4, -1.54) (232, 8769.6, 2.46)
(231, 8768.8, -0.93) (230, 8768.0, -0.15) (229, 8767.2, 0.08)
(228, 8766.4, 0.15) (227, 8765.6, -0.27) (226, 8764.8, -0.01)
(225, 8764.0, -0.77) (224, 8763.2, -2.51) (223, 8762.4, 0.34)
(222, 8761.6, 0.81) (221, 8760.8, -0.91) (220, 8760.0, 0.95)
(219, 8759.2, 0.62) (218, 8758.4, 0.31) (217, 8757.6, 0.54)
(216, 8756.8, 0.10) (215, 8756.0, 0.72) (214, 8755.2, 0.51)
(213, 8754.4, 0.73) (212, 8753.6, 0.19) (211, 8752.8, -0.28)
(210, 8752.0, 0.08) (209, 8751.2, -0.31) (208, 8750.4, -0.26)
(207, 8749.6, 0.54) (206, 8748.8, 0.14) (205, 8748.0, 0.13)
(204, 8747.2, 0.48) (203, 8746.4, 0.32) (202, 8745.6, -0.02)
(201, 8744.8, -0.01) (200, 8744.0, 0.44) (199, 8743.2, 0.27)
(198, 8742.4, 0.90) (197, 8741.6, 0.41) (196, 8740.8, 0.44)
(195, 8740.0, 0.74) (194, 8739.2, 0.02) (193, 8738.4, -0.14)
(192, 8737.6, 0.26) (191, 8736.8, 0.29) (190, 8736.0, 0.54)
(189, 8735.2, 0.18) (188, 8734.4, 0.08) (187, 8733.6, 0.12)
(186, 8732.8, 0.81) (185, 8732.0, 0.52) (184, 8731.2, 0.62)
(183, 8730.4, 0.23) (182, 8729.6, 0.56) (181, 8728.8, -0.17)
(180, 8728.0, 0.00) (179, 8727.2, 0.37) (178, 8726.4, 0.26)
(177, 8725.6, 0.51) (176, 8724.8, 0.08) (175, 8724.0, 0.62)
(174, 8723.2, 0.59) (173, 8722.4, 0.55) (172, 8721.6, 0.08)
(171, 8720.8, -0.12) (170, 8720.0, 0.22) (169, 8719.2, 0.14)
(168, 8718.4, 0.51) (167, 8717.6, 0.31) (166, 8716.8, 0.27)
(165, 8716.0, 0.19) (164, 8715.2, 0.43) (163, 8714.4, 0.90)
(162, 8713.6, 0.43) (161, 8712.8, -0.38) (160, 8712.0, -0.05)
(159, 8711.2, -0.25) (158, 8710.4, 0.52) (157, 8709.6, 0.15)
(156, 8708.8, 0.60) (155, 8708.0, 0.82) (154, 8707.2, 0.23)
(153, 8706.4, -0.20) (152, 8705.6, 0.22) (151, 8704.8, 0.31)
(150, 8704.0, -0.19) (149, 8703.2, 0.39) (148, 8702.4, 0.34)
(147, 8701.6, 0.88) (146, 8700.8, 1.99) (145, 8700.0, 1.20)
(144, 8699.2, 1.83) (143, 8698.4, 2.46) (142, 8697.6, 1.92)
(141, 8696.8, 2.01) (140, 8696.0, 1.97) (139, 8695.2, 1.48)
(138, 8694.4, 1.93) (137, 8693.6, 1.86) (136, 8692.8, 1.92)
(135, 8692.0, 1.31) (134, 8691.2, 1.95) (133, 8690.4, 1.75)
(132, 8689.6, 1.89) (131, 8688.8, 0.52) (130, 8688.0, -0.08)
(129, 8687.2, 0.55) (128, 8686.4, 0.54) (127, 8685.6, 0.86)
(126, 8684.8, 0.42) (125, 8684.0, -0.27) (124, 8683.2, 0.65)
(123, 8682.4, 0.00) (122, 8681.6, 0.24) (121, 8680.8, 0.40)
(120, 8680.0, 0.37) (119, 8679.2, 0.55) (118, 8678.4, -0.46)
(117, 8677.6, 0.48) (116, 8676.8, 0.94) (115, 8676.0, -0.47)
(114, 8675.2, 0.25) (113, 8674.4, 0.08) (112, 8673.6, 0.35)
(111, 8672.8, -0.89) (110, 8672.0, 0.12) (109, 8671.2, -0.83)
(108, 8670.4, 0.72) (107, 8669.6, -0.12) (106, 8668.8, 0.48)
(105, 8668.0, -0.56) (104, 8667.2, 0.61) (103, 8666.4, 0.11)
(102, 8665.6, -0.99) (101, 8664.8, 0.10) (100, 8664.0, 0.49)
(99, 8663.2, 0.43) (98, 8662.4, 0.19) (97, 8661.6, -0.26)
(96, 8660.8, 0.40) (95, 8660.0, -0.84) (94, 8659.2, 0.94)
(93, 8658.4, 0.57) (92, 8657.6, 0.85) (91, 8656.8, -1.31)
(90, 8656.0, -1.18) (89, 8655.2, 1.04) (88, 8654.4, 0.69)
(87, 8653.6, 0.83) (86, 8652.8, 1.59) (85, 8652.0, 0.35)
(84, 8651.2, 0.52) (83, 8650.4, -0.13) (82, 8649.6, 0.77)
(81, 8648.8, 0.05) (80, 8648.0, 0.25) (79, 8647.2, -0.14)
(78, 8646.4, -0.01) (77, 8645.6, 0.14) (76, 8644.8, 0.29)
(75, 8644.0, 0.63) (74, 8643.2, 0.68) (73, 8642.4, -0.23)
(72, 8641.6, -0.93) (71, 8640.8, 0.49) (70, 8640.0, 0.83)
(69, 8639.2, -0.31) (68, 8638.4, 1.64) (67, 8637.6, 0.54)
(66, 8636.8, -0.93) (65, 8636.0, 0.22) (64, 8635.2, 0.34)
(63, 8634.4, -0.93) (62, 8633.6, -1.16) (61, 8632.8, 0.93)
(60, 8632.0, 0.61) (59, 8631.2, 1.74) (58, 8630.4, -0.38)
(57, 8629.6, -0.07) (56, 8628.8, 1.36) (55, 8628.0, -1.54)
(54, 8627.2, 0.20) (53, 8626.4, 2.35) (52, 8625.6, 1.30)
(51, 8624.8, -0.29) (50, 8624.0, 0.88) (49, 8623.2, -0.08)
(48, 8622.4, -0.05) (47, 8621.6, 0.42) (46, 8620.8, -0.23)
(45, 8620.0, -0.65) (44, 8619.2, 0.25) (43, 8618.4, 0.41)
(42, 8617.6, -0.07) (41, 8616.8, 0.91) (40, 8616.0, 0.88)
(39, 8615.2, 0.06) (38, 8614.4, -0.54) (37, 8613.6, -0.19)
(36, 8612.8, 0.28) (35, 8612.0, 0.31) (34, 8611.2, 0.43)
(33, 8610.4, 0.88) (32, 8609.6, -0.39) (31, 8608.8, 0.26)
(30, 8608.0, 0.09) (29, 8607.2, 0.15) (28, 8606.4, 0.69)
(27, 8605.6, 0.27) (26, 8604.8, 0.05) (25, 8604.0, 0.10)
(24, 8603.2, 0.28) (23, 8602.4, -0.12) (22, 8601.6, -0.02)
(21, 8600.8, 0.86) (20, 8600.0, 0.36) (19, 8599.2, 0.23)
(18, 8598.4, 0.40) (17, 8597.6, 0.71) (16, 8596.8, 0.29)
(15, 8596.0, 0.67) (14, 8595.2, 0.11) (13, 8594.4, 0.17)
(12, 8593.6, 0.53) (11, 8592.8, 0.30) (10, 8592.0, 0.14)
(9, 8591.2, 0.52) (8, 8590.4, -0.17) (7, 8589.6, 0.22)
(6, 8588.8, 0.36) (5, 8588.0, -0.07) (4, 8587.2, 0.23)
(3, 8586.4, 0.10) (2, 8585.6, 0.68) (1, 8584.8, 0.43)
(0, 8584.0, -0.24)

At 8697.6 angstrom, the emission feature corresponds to [O II] 3727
